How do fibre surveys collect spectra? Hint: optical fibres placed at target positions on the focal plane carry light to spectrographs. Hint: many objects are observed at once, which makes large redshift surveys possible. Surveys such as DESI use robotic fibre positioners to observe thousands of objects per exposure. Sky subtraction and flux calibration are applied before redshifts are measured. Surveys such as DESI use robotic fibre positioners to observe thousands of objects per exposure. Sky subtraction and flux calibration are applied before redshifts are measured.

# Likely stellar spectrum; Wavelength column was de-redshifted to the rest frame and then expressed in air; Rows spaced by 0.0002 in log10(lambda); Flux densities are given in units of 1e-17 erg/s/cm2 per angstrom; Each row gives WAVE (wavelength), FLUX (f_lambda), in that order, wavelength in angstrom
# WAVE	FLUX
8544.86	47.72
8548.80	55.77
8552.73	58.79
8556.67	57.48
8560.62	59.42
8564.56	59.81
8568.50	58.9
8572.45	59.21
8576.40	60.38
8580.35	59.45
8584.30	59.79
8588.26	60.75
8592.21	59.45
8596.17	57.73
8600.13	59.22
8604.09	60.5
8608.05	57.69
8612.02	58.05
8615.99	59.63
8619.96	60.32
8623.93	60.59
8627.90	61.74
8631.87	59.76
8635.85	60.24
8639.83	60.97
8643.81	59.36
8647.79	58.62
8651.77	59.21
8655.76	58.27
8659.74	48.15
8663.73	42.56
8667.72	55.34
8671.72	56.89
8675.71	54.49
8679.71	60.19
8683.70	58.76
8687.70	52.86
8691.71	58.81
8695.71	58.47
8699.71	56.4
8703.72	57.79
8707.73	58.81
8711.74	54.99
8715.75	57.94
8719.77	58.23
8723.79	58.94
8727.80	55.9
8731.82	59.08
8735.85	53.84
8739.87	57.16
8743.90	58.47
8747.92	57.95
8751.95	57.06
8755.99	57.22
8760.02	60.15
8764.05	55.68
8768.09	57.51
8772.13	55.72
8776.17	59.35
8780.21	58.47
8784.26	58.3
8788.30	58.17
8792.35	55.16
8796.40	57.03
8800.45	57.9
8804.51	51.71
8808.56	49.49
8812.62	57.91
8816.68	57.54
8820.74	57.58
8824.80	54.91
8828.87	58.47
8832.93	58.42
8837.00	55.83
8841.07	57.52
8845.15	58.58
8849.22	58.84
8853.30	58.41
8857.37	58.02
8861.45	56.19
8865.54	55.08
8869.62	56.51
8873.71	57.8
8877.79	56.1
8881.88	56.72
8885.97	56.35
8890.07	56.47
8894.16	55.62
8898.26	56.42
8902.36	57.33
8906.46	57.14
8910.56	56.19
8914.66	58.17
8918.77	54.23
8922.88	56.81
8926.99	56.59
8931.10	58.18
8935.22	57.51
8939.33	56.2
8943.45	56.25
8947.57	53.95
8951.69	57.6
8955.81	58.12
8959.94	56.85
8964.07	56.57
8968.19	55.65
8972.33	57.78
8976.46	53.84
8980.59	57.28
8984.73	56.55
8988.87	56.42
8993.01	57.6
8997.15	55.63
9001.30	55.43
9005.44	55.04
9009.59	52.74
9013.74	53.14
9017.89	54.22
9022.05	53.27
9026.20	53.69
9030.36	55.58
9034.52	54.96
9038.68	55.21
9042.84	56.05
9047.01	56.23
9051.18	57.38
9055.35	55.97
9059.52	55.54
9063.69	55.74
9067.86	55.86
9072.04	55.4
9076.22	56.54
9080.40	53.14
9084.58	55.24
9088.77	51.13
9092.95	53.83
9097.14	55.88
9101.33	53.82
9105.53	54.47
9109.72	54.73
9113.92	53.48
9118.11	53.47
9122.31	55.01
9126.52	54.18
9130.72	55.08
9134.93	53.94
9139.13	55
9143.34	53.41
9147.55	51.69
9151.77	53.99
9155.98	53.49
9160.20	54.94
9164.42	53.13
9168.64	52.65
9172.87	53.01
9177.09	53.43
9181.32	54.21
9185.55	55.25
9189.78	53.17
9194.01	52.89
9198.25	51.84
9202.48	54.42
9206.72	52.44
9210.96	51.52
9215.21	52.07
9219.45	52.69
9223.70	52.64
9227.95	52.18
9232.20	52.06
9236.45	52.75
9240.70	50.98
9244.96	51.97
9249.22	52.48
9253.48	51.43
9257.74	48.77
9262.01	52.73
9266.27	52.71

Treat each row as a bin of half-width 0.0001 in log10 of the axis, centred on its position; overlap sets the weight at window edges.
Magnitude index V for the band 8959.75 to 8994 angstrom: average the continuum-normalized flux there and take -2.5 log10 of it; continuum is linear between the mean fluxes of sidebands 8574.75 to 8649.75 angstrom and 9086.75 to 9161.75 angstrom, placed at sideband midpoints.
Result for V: -0.02 mag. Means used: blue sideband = 59.7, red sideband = 54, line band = 56.5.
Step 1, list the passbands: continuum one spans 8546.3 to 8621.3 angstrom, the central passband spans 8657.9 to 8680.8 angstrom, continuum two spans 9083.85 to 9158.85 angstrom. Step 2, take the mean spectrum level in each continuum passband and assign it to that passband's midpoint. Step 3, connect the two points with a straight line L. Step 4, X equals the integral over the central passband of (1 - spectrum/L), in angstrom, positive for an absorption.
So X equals 2.16 angstrom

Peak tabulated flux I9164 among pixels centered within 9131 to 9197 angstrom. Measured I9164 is 55.25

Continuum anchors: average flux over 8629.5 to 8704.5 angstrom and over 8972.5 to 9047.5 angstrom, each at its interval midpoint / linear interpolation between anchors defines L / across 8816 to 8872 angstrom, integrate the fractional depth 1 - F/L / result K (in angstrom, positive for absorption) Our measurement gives -1.3 angstrom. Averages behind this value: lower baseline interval 56.7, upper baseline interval 55.2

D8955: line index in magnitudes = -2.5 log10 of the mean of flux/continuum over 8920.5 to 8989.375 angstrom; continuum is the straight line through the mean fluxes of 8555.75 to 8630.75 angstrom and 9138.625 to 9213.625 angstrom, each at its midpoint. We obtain -0.02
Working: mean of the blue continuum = 59.5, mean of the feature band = 56.6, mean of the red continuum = 53.3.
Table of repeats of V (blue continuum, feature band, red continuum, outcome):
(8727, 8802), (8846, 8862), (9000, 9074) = -0.03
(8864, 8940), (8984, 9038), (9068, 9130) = 0.01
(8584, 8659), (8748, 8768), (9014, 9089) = 0.01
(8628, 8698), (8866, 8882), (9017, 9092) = -0.02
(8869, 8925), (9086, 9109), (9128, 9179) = 0.01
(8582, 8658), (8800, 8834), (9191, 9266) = 0.02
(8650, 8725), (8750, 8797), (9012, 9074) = -0.03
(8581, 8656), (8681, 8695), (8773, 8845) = 0.03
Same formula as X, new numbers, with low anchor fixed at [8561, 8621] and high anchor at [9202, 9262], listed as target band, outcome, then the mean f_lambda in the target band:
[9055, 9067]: -0.40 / 55.8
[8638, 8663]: 0.87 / 56.7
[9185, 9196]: -0.23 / 53.6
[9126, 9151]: -0.38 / 53.9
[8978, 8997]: -0.67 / 56.7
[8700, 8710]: 0.03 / 57.9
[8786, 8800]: 0.03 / 57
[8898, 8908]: -0.23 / 57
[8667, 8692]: 0.71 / 56.7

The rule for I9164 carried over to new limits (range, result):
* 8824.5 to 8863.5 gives 58.84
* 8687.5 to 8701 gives 58.81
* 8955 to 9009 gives 58.12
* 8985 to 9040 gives 57.6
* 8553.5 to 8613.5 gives 60.75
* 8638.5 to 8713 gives 60.97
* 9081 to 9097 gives 55.24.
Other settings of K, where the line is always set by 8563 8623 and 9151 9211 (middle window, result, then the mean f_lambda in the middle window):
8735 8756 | 0.3 angstrom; 57.1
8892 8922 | -0.1 angstrom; 56.5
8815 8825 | 0.0 angstrom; 57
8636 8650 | -0.2 angstrom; 59.7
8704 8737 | 0.4 angstrom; 57.3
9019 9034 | 0.2 angstrom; 54.3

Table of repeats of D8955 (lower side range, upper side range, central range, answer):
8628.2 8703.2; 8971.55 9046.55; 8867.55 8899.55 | -0.01 mag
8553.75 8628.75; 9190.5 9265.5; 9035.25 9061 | -0.04 mag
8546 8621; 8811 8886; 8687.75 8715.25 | 0.02 mag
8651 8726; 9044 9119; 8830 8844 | -0.03 mag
